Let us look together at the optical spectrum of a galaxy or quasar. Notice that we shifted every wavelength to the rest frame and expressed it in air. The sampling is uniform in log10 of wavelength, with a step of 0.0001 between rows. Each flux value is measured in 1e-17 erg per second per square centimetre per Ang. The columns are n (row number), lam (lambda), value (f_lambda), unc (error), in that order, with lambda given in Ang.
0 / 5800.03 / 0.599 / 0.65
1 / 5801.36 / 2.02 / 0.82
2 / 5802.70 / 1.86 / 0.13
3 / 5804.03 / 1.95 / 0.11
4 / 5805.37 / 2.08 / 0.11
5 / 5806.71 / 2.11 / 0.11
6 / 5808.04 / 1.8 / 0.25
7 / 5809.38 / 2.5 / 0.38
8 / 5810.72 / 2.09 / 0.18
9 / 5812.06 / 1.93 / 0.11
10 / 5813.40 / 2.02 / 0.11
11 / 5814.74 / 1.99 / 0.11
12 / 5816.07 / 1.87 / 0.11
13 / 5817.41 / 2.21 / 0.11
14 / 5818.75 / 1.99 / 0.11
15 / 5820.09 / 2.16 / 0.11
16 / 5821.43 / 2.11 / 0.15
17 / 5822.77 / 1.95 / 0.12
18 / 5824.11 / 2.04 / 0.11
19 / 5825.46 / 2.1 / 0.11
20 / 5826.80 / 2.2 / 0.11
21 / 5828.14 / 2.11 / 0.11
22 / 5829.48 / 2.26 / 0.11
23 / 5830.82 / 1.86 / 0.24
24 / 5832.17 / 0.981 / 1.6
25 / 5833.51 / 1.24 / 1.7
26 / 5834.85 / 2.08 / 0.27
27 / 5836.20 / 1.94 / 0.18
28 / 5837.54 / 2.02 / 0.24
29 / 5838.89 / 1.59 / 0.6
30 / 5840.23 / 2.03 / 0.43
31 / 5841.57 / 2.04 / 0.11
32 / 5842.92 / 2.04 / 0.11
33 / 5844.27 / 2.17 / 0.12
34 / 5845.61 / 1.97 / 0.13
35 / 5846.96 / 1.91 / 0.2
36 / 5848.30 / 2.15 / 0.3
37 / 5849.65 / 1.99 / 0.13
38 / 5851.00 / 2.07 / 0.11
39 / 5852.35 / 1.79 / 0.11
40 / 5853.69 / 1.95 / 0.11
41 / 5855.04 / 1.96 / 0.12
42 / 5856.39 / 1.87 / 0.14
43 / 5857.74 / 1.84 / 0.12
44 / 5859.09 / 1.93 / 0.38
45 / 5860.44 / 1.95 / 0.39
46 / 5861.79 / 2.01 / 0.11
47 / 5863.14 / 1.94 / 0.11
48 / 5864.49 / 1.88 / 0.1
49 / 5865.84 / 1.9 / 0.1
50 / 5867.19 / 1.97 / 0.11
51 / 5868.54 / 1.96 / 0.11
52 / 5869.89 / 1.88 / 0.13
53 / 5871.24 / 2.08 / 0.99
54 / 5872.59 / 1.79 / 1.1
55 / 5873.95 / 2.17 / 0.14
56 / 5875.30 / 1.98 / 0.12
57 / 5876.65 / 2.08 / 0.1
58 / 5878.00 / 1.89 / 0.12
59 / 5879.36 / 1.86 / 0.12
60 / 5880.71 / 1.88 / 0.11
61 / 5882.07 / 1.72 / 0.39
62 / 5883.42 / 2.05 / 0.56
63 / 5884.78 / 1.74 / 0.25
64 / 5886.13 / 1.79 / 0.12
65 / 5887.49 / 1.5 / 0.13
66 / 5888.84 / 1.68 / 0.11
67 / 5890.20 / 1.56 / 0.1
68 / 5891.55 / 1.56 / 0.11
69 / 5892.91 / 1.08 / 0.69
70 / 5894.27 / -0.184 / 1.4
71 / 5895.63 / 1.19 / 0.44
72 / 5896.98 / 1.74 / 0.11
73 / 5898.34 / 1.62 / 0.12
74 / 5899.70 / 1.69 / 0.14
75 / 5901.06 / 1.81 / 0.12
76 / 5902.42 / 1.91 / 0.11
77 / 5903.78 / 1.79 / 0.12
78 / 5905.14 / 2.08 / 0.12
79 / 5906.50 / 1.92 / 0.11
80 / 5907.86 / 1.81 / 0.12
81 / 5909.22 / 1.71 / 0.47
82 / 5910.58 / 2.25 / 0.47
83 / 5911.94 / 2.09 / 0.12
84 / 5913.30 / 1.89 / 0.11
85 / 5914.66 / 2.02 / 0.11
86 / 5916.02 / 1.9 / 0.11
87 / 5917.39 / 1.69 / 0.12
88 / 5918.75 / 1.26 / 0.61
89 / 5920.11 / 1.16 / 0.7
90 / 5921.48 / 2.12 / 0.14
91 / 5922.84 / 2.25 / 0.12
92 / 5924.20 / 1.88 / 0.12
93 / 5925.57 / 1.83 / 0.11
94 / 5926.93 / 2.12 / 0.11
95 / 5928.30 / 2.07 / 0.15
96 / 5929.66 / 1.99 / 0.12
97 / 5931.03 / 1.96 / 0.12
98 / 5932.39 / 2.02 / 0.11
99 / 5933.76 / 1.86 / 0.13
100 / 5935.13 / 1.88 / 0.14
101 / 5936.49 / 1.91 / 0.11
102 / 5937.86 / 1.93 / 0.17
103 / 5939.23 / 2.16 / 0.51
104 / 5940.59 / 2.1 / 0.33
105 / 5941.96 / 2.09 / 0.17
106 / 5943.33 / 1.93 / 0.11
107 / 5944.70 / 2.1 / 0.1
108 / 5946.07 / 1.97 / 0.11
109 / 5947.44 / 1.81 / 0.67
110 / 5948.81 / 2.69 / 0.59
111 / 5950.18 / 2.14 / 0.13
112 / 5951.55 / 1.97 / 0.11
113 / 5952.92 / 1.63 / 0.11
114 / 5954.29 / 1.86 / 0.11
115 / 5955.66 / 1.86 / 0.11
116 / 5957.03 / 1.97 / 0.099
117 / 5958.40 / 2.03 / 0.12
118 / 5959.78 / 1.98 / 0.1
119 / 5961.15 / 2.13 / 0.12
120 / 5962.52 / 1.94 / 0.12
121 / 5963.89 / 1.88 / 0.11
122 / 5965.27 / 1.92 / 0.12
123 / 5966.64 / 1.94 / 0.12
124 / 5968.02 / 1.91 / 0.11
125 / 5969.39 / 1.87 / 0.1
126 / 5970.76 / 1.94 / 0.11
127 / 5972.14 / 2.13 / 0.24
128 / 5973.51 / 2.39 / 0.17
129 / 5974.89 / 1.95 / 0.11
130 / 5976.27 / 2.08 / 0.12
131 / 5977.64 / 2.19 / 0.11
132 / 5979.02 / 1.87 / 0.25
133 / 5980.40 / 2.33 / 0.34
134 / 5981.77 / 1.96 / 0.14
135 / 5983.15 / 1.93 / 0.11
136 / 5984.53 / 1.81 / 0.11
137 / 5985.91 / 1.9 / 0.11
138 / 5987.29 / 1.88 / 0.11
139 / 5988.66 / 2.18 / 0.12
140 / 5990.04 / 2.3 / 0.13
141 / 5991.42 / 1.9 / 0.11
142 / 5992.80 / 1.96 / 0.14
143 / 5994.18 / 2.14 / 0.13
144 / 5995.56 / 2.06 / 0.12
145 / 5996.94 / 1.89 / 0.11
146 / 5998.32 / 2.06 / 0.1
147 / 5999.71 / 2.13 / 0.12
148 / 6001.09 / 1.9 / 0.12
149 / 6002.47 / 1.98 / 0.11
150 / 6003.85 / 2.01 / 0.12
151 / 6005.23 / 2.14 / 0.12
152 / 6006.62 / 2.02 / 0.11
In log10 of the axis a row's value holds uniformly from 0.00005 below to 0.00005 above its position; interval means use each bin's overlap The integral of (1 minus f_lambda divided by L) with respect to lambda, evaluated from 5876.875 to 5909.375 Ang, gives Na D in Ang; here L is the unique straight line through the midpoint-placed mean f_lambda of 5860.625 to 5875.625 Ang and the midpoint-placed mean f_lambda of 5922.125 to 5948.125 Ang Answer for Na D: 5.4 Ang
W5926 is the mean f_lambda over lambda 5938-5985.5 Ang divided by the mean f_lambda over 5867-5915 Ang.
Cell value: 1.14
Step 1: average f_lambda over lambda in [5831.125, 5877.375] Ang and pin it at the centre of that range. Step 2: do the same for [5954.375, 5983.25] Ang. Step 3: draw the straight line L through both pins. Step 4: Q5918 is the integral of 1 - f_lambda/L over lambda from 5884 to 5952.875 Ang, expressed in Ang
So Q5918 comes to 5.2 Ang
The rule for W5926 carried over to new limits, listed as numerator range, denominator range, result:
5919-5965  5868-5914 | 1.12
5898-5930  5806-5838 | 0.94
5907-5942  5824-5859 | 0.99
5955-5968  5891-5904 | 1.39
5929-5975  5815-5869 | 1.02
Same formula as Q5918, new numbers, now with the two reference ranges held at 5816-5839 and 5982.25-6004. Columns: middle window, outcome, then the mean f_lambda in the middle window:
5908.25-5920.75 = 1.2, 1.78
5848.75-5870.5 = 0.2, 1.93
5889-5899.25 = 3.7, 1.26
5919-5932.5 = 0.4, 1.92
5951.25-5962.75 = 0.3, 1.93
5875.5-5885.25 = 0.3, 1.9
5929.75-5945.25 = -0.1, 1.99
